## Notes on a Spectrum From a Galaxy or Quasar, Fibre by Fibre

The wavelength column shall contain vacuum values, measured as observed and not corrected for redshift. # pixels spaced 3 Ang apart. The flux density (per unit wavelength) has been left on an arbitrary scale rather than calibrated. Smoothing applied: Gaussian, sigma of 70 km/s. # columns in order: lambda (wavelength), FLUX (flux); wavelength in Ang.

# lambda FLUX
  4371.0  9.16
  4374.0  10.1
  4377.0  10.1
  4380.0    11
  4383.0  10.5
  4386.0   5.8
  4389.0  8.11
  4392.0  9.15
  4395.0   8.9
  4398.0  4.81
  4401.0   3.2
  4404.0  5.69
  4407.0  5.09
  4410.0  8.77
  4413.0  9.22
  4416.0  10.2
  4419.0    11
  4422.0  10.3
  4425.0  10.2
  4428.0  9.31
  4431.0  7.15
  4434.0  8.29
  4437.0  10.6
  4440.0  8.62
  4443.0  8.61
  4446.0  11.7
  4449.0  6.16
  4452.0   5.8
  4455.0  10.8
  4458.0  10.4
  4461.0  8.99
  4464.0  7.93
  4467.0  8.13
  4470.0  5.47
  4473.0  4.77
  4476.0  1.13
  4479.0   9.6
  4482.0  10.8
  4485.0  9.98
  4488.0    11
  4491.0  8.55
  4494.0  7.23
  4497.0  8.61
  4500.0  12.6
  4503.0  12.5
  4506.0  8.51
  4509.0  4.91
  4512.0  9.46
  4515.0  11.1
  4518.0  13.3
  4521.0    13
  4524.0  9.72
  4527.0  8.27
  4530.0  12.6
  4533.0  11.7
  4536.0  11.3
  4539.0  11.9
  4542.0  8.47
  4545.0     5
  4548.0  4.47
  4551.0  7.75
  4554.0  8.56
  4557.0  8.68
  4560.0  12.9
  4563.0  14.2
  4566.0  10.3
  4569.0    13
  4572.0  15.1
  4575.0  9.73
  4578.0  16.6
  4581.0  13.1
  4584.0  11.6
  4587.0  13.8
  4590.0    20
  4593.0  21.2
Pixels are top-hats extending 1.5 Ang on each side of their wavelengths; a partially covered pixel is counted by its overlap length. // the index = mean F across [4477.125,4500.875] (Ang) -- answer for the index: 9.59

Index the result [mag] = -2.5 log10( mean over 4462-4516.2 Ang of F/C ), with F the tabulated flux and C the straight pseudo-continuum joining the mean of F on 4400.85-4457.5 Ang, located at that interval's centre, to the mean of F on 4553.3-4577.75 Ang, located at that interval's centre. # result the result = 0.19 mag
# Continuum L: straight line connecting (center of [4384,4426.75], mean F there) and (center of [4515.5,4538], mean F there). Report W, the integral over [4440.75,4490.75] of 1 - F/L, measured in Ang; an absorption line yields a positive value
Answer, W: 7.4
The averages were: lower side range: 7.93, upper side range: 11.4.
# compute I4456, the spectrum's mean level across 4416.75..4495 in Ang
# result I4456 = 8.58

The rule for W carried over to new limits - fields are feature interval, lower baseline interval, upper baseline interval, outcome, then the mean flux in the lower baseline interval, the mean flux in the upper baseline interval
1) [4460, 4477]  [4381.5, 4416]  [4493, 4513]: 4.8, 7.33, 9.16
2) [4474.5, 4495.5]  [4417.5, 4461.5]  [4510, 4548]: 3.0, 9.2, 10.2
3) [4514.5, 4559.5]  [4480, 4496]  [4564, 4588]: 6.1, 9.49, 12.9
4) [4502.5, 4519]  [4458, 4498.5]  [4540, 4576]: -1.8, 7.95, 9.88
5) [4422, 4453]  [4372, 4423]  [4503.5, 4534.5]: 0.7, 8.34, 10.3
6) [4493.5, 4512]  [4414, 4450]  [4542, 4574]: 0.9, 9.39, 9.92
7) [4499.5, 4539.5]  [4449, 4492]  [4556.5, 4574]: -1.4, 8.02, 12.5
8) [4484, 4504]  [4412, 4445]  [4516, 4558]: -0.9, 9.45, 9.65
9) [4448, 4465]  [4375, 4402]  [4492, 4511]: 0.5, 8.08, 9.06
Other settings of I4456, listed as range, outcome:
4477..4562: 9.71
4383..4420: 7.57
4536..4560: 8.37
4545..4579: 10.7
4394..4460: 8.4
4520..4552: 9.44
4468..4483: 6.26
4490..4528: 9.87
